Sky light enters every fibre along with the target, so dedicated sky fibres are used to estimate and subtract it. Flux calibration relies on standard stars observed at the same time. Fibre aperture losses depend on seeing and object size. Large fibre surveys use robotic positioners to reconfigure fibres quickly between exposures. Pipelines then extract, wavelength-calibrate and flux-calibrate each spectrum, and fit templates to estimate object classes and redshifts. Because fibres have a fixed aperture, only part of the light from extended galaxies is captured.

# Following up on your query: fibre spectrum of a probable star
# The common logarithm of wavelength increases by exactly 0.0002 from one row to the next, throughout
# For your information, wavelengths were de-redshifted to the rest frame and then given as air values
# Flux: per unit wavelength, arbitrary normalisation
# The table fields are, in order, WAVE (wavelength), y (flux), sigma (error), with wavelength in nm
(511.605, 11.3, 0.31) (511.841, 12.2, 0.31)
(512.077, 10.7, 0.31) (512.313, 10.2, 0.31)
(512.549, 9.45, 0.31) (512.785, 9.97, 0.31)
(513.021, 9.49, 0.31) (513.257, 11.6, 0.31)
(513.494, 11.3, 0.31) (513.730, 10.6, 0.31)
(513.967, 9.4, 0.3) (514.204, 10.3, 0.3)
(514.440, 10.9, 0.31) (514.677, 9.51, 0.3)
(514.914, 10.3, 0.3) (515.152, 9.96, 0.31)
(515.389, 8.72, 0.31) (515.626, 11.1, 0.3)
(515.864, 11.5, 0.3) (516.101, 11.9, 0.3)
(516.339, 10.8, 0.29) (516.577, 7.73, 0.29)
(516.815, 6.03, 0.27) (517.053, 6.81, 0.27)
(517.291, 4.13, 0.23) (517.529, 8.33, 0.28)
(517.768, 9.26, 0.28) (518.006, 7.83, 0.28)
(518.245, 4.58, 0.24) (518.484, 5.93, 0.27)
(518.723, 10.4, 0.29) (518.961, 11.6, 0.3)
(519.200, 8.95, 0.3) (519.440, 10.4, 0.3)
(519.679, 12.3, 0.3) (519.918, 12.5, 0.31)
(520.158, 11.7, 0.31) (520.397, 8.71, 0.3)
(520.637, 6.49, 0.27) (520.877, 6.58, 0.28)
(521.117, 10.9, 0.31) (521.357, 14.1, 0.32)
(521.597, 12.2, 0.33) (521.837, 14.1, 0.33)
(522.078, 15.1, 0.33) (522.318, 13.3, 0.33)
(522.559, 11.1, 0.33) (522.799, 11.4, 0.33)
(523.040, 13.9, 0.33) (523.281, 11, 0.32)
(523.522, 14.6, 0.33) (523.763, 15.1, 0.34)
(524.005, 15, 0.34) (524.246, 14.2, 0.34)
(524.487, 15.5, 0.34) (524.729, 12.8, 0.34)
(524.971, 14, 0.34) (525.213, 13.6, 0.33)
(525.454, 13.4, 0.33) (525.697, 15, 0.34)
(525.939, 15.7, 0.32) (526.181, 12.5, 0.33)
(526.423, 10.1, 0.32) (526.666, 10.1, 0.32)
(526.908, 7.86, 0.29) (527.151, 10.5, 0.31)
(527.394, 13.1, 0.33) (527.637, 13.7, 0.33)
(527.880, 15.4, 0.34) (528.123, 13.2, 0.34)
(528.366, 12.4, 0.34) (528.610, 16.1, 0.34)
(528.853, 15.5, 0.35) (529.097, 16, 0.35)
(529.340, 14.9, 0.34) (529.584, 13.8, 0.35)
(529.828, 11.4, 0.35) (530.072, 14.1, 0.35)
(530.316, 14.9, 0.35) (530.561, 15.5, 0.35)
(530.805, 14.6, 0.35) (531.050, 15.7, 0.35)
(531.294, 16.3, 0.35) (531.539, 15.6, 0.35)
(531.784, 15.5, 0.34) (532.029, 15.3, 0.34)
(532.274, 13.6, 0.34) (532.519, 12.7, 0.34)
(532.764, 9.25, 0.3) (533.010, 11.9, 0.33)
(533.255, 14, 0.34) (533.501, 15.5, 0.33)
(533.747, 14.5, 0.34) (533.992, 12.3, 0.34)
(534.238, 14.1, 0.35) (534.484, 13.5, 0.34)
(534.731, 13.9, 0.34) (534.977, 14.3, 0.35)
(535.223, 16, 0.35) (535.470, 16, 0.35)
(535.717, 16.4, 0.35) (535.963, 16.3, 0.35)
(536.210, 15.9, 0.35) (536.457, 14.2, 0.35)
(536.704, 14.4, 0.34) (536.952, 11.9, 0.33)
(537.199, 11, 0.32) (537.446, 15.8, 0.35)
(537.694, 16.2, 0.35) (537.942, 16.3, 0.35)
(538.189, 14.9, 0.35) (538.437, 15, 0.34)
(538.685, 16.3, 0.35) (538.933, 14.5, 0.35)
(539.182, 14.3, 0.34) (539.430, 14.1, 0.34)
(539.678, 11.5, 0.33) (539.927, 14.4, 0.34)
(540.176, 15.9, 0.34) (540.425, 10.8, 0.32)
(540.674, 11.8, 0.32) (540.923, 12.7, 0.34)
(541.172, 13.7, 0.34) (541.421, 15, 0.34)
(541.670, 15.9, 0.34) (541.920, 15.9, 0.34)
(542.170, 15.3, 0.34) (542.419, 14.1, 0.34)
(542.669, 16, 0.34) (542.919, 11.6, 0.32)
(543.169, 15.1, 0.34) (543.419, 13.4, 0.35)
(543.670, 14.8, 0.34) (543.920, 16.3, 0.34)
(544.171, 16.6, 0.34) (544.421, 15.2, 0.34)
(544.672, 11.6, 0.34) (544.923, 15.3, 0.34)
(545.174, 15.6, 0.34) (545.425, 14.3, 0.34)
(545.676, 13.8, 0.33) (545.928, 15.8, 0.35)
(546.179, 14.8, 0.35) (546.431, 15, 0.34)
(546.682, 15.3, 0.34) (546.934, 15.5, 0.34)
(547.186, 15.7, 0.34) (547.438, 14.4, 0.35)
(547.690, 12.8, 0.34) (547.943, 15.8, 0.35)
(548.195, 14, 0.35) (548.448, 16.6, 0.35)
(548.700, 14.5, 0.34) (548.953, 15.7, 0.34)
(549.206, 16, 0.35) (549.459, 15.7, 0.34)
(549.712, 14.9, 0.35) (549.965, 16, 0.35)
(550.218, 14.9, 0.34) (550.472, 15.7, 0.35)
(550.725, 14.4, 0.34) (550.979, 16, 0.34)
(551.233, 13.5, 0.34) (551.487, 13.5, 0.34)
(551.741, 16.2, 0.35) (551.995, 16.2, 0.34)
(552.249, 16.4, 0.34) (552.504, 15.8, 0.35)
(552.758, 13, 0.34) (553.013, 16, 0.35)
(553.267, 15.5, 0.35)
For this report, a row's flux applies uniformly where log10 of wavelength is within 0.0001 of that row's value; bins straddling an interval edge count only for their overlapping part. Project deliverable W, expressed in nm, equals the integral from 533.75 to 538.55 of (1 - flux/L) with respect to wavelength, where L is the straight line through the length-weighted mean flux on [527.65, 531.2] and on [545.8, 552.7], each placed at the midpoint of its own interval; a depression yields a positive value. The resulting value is 0.04 nm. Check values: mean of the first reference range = 14.5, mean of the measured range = 14.7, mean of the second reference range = 15.2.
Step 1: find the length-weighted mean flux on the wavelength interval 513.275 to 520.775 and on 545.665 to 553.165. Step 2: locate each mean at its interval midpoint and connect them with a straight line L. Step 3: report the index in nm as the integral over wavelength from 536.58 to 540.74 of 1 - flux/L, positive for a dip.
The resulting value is -0.274 nm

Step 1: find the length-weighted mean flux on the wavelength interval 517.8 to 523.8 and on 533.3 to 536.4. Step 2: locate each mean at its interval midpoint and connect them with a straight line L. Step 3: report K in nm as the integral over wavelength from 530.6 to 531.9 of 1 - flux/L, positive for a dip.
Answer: -0.16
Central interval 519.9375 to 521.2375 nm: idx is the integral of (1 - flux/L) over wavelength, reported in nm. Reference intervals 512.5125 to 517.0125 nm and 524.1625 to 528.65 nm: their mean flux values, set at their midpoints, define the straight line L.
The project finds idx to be 0.27 nm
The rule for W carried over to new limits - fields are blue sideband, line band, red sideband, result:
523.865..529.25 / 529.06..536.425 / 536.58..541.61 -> -0.37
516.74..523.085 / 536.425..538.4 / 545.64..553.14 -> -0.20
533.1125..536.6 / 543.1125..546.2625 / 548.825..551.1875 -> 0.08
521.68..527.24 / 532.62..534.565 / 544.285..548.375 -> 0.09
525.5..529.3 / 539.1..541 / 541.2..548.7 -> 0.16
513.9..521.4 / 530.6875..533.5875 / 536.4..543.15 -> -0.38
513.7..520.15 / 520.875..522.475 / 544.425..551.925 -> -0.39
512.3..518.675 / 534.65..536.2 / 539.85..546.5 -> -0.31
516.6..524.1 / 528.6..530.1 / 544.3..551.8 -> -0.32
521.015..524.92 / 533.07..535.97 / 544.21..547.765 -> -0.11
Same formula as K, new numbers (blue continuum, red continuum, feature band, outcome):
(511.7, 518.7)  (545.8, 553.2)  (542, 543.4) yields -0.04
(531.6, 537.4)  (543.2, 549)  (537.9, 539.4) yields -0.08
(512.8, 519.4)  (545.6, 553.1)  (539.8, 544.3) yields -0.18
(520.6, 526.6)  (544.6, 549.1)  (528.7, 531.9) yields -0.34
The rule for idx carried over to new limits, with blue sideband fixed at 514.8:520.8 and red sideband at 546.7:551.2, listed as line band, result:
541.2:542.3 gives -0.13 nm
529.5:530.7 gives -0.26 nm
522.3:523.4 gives -0.21 nm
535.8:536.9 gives -0.20 nm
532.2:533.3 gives -0.01 nm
